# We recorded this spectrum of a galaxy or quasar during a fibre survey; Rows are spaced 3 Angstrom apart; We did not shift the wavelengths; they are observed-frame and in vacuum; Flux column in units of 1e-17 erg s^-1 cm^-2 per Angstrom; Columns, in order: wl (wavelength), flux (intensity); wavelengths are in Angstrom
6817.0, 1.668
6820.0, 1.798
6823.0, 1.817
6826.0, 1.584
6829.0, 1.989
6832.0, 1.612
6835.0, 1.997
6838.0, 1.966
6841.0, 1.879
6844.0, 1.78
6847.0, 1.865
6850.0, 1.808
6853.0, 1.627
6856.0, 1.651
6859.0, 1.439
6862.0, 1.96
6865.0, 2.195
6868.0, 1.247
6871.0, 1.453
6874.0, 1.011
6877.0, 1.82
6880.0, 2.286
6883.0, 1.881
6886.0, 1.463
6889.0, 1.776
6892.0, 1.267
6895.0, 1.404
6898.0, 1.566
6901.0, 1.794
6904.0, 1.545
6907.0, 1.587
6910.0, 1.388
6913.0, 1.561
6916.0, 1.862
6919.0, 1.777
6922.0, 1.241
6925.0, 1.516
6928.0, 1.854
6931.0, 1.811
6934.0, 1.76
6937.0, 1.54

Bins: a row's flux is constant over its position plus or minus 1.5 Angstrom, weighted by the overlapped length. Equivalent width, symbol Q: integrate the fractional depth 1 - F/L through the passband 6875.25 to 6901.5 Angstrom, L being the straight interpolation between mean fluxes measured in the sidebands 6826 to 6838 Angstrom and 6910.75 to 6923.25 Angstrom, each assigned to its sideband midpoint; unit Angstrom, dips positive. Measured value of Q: 0.0 Angstrom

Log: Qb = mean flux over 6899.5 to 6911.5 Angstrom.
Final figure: 1.58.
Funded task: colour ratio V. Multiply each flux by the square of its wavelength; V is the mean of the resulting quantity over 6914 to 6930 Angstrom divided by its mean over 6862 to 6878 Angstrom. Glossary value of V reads 1.1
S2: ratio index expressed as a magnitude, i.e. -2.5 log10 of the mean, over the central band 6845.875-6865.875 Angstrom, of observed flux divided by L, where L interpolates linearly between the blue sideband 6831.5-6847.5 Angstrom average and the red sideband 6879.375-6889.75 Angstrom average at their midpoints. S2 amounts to 0.04 mag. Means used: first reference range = 1.86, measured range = 1.78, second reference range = 1.82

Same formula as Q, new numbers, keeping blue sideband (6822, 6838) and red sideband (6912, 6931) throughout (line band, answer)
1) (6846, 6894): 2.1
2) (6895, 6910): 1.0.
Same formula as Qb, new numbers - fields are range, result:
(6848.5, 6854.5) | 1.72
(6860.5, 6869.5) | 1.8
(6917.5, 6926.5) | 1.51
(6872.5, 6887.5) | 1.69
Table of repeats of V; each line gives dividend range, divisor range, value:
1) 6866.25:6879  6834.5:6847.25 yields 0.76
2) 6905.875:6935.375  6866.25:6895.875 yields 1.05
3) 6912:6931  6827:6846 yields 0.91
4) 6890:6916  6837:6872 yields 0.90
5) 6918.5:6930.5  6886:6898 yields 1.08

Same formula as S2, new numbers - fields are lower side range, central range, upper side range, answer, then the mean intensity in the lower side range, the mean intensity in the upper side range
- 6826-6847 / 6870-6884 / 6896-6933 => 0.024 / 1.85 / 1.62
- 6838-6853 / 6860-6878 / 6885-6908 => 0.065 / 1.83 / 1.55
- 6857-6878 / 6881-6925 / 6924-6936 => 0.056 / 1.59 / 1.74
